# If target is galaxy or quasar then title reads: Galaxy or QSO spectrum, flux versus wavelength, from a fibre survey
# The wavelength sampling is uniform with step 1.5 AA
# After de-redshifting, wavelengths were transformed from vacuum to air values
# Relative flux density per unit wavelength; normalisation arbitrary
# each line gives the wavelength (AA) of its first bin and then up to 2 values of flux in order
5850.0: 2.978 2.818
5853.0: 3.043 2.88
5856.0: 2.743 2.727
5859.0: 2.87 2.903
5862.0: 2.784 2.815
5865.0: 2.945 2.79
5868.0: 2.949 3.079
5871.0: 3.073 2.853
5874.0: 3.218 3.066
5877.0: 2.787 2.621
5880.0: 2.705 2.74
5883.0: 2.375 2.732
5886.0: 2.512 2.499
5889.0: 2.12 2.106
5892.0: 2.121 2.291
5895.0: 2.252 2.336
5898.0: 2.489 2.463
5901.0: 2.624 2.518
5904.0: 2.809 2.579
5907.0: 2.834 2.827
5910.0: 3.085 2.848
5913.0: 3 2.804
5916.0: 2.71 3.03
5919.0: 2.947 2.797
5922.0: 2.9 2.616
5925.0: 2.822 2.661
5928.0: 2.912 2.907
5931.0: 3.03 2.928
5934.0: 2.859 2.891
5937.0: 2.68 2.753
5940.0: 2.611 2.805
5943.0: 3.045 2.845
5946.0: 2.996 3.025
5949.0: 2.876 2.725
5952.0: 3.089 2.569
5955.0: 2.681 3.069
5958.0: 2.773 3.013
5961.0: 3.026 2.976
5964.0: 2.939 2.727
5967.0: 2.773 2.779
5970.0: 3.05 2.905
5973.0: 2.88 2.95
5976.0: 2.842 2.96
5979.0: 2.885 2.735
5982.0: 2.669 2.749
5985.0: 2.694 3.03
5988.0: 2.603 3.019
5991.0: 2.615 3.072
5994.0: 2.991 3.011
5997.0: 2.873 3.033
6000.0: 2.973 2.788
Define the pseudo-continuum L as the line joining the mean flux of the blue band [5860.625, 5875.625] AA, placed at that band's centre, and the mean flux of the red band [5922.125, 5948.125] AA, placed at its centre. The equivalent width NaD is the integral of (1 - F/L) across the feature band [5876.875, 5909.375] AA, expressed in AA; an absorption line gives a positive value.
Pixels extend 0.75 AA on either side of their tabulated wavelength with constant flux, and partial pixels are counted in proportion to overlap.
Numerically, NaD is 4.5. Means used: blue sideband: 2.95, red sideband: 2.85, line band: 2.51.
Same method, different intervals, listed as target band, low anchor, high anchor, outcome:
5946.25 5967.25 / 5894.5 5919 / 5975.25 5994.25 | -0.69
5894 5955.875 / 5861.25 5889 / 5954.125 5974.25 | 1.38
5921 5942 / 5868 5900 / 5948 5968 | -0.32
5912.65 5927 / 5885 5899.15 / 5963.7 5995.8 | -1.97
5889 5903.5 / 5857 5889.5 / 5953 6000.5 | 2.35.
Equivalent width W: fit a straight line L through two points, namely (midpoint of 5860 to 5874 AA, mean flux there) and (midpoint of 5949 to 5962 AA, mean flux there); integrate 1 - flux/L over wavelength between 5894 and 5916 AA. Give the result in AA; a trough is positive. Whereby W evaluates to 1.7 AA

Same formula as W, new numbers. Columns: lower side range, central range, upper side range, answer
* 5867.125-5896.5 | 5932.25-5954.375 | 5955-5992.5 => -0.5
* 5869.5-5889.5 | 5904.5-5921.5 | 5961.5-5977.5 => -0.4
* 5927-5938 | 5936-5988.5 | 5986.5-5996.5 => 0.7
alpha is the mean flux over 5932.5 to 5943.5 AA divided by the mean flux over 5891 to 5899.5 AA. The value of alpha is 1.22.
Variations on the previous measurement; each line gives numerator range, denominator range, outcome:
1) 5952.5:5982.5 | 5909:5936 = 1.00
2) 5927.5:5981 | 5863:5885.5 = 1.01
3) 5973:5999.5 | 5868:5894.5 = 1.08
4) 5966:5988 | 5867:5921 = 1.06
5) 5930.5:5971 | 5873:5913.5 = 1.10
